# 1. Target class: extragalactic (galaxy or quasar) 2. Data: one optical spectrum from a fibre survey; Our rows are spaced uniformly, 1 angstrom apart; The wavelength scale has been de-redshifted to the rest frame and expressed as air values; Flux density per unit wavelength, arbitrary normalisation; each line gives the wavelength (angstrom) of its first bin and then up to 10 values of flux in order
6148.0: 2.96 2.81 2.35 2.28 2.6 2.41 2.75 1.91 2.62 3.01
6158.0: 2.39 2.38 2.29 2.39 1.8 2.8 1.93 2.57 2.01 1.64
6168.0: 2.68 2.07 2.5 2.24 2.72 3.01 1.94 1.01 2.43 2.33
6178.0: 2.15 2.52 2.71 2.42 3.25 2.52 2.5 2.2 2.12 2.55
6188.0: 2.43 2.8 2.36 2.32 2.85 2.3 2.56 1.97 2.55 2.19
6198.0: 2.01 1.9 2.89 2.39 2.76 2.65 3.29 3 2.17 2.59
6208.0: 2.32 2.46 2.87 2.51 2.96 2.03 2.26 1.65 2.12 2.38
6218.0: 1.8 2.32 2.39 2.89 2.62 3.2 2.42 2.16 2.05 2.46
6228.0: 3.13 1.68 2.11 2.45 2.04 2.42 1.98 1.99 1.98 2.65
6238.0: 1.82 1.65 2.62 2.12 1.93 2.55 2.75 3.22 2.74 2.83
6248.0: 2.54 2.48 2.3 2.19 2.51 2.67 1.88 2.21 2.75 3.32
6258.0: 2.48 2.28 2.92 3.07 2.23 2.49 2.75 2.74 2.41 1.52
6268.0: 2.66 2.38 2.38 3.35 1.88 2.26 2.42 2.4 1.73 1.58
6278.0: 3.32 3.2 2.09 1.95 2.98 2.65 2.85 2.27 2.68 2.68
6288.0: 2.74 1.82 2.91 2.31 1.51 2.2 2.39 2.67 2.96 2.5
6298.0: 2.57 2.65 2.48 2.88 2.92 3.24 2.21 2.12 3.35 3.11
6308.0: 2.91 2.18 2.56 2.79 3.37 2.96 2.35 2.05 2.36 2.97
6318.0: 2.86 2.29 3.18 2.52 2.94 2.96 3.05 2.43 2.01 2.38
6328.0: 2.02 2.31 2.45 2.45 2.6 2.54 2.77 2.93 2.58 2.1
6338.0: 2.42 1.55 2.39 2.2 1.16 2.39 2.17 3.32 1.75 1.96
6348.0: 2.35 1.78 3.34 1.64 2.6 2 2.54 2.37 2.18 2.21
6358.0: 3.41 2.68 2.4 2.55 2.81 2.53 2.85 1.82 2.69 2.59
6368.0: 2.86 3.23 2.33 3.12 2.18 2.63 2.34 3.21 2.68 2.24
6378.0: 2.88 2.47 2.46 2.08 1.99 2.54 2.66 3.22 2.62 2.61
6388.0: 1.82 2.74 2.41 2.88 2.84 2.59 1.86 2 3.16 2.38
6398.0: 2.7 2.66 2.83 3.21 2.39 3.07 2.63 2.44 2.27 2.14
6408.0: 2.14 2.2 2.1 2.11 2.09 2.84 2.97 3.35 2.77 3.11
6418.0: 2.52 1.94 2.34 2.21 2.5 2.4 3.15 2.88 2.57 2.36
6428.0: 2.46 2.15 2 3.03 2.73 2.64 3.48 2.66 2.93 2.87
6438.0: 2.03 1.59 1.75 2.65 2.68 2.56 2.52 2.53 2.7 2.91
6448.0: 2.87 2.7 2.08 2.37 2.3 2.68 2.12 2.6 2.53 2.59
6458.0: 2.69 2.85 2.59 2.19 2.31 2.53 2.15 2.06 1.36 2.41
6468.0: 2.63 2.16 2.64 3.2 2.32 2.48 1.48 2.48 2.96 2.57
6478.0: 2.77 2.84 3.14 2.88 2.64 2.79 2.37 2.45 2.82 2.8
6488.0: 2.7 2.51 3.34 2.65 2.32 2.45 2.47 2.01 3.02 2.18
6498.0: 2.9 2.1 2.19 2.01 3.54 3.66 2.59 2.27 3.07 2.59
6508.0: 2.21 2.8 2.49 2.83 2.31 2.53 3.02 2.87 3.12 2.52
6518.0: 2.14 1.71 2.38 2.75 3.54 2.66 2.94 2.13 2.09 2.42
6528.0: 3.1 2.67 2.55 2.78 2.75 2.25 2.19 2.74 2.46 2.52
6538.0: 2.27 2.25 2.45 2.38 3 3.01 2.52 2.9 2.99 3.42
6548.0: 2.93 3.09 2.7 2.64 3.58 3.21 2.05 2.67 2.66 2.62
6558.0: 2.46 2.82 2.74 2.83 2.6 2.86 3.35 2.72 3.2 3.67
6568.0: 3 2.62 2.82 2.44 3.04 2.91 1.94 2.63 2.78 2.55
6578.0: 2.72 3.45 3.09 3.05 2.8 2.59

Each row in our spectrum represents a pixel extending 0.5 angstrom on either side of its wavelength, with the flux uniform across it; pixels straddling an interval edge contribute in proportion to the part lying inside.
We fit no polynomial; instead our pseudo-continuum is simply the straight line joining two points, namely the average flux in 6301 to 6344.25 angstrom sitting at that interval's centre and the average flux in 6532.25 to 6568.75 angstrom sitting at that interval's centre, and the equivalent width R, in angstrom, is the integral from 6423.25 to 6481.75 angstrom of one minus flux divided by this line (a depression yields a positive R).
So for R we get 3.25 angstrom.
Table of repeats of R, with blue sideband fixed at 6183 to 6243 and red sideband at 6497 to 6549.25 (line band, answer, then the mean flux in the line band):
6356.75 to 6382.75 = -0.85 angstrom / 2.59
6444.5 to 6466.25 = 1.07 angstrom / 2.45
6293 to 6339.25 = -2.76 angstrom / 2.61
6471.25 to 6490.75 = -0.40 angstrom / 2.66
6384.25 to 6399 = -0.22 angstrom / 2.56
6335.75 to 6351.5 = 1.88 angstrom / 2.19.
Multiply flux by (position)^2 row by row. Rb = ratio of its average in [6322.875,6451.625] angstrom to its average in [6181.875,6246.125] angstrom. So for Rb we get 1.1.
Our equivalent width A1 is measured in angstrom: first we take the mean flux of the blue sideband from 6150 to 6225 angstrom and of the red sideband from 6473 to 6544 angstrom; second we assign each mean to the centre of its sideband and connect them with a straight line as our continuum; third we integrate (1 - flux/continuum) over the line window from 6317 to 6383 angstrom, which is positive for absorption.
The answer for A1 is 0.88 angstrom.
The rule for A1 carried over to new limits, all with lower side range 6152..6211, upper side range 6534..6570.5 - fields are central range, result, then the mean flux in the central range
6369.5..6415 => 1.65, 2.54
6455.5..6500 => 3.12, 2.53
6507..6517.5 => 0.32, 2.67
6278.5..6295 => 0.45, 2.46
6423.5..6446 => 0.97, 2.56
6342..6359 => 1.59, 2.35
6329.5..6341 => 0.67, 2.42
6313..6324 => -0.52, 2.68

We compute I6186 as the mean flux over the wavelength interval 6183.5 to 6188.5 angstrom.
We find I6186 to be 2.36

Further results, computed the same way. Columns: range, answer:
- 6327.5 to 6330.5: 2.26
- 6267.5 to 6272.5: 2.53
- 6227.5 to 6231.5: 2.34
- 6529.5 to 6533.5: 2.58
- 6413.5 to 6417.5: 3.05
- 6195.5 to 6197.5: 2.37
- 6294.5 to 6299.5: 2.67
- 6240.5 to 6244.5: 2.34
